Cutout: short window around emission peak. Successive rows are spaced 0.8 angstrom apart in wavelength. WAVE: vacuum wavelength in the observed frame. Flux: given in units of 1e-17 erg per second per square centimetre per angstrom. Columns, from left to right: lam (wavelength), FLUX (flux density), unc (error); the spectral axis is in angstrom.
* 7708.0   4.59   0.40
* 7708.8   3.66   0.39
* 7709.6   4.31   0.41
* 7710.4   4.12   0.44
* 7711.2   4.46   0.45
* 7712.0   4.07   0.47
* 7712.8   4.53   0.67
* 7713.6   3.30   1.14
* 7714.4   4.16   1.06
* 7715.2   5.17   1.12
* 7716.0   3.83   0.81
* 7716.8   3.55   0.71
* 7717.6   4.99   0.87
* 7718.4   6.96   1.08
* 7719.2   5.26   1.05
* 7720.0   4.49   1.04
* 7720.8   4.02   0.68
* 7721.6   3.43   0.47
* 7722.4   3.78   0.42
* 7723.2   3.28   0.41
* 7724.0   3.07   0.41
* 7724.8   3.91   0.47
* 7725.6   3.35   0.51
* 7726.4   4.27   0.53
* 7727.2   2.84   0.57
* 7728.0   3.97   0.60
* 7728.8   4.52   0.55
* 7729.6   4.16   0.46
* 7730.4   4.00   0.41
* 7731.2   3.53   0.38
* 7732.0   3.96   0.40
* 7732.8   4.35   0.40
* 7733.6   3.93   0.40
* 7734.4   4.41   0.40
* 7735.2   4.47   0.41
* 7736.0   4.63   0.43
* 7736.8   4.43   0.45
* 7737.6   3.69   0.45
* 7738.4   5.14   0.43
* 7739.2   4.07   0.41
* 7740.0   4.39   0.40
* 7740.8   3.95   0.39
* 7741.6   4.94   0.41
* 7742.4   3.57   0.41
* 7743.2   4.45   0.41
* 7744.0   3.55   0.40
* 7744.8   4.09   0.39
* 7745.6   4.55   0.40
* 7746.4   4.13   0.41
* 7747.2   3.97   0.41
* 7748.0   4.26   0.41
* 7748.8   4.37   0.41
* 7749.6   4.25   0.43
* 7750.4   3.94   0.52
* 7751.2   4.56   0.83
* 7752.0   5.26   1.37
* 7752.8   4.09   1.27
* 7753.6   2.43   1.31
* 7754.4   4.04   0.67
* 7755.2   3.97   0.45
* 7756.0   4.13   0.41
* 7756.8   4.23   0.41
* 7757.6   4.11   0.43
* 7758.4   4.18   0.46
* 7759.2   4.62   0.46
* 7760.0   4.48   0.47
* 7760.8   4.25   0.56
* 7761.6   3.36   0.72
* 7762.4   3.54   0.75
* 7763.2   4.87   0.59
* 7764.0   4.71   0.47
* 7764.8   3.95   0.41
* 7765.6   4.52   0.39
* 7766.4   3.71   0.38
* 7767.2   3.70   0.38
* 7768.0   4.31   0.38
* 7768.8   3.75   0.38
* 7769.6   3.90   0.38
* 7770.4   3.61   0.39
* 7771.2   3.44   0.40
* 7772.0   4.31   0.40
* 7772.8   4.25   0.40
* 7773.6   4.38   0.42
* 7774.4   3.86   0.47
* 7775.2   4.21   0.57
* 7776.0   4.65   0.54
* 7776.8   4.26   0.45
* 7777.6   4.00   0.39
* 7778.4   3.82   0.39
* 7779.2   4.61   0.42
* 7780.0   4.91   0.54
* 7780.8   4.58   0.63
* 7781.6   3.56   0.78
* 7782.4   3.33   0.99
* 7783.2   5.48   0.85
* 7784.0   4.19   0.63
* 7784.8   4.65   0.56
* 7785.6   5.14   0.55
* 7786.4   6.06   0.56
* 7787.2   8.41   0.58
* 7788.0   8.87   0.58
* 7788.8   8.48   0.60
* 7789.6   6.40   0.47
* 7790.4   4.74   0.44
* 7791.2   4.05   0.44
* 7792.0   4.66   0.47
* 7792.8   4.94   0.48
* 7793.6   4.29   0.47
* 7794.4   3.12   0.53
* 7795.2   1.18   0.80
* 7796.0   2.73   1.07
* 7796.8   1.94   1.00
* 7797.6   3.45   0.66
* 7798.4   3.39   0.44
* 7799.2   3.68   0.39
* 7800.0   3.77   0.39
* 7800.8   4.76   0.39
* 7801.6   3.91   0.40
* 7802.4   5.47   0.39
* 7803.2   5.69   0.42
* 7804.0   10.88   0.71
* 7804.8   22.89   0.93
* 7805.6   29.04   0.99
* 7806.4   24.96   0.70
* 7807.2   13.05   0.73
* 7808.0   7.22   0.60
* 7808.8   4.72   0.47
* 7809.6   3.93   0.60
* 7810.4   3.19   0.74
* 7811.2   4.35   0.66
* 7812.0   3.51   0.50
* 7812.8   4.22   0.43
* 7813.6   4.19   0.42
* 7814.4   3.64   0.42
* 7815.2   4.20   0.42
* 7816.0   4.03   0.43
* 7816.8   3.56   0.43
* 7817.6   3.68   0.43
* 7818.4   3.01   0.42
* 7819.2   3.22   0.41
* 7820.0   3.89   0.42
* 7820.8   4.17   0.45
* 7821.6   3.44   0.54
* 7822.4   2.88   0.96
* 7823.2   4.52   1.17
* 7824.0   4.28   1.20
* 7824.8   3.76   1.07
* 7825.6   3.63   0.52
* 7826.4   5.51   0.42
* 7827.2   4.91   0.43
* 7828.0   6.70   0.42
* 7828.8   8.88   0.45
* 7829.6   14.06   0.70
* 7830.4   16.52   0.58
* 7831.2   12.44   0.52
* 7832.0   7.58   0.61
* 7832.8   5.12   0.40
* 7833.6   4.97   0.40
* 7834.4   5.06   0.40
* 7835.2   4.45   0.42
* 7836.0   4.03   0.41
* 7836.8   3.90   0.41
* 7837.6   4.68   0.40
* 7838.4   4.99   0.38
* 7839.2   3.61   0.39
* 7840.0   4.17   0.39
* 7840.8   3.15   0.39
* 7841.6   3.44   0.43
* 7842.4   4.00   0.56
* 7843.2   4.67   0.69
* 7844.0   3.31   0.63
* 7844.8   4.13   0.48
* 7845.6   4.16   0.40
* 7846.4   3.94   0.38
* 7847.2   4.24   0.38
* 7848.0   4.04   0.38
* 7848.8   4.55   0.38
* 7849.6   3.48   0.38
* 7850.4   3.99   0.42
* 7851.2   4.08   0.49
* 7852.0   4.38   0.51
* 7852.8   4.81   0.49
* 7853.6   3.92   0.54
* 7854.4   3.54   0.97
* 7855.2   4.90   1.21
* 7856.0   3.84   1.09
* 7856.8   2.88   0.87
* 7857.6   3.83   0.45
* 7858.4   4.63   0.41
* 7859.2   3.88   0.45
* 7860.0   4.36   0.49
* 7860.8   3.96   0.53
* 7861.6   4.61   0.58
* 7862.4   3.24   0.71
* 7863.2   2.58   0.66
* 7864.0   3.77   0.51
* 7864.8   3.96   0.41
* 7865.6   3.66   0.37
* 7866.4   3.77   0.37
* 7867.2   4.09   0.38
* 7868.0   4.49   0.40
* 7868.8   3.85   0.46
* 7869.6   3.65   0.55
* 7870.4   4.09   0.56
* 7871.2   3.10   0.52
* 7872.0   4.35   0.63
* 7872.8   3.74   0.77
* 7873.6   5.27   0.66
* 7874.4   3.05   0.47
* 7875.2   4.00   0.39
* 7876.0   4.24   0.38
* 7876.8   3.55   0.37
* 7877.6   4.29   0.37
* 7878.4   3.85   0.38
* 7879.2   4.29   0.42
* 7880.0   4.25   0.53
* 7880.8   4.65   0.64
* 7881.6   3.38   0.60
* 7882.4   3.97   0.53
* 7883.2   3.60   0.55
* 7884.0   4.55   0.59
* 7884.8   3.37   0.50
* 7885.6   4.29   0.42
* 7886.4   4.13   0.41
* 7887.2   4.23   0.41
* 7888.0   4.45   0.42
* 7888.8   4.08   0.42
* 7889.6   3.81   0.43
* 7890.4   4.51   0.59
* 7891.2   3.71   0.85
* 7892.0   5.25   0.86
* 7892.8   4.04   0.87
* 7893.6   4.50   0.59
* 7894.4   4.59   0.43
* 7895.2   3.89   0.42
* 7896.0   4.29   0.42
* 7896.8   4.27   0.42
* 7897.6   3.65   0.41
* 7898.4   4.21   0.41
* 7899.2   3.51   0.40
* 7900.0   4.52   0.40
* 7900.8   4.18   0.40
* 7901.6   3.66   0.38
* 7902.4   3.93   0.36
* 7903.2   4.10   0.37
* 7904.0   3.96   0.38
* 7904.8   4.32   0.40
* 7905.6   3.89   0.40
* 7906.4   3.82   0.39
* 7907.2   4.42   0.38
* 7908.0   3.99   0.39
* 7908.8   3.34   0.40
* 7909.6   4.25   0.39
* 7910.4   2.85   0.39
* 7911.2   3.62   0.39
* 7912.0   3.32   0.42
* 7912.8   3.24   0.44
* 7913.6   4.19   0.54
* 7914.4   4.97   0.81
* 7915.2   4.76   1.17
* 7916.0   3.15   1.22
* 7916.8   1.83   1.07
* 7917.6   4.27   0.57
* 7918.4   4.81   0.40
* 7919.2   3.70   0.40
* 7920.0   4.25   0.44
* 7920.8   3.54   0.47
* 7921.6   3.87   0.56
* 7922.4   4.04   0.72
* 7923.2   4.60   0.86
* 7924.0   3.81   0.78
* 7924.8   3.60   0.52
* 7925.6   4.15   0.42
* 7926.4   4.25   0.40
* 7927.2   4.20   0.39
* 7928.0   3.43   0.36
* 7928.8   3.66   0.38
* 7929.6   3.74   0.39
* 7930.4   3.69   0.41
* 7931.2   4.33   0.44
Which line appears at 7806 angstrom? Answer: H-alpha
